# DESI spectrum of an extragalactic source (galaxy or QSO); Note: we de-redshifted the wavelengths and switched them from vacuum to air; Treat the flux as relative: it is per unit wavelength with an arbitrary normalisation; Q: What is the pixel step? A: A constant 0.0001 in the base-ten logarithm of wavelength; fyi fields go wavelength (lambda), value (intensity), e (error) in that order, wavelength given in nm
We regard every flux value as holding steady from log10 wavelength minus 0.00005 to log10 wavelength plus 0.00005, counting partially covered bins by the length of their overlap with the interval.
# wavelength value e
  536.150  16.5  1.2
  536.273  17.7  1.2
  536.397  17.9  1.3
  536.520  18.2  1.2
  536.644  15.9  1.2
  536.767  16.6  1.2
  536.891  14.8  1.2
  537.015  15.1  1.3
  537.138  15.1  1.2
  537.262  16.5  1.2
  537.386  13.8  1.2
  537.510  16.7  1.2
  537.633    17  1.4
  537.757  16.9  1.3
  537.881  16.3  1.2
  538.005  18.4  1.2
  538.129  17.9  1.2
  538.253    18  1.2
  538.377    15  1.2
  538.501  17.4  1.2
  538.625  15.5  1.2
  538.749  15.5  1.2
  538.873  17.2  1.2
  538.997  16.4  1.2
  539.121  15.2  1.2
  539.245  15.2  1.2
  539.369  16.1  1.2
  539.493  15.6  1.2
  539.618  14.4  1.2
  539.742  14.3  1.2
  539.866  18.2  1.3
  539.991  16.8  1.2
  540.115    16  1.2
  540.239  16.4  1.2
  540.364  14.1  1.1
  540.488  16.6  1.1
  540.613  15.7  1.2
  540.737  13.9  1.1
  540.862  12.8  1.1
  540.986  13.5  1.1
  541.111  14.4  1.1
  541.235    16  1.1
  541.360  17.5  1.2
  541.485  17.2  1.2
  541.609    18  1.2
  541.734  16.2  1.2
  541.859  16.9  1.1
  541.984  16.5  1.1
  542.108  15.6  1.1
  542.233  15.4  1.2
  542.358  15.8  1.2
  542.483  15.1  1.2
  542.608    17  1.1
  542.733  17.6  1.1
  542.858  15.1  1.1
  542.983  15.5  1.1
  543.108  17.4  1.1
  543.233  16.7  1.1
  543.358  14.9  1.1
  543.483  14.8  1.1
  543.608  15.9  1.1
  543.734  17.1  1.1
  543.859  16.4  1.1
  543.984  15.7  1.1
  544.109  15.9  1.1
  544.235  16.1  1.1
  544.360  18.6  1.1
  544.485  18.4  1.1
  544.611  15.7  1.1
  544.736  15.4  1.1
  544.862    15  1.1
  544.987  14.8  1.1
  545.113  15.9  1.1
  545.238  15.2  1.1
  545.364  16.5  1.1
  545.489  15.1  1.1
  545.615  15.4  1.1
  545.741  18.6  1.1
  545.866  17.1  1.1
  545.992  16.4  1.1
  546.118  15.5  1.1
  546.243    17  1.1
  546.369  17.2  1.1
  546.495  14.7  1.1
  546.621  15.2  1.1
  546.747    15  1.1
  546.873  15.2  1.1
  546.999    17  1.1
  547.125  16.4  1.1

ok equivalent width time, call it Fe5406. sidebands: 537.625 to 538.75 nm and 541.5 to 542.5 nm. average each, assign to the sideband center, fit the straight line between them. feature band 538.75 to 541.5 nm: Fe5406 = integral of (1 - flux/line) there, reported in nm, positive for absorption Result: 0.16 nm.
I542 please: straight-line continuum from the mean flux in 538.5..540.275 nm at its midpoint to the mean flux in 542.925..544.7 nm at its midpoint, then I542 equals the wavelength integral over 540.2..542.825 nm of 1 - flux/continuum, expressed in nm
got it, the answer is 0.06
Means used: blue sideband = 16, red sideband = 16.4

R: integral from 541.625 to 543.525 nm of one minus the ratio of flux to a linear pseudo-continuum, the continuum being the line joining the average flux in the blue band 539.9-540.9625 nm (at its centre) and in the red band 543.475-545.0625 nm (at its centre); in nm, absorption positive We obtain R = -0.037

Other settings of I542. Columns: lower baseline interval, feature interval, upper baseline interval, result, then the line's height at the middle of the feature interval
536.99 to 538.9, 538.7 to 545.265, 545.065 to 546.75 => 0.132 nm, 16.2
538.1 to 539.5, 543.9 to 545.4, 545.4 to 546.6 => 0.018 nm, 16.3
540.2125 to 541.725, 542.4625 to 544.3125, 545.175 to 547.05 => -0.041 nm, 15.8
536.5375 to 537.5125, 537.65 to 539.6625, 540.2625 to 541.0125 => -0.159 nm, 15.1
